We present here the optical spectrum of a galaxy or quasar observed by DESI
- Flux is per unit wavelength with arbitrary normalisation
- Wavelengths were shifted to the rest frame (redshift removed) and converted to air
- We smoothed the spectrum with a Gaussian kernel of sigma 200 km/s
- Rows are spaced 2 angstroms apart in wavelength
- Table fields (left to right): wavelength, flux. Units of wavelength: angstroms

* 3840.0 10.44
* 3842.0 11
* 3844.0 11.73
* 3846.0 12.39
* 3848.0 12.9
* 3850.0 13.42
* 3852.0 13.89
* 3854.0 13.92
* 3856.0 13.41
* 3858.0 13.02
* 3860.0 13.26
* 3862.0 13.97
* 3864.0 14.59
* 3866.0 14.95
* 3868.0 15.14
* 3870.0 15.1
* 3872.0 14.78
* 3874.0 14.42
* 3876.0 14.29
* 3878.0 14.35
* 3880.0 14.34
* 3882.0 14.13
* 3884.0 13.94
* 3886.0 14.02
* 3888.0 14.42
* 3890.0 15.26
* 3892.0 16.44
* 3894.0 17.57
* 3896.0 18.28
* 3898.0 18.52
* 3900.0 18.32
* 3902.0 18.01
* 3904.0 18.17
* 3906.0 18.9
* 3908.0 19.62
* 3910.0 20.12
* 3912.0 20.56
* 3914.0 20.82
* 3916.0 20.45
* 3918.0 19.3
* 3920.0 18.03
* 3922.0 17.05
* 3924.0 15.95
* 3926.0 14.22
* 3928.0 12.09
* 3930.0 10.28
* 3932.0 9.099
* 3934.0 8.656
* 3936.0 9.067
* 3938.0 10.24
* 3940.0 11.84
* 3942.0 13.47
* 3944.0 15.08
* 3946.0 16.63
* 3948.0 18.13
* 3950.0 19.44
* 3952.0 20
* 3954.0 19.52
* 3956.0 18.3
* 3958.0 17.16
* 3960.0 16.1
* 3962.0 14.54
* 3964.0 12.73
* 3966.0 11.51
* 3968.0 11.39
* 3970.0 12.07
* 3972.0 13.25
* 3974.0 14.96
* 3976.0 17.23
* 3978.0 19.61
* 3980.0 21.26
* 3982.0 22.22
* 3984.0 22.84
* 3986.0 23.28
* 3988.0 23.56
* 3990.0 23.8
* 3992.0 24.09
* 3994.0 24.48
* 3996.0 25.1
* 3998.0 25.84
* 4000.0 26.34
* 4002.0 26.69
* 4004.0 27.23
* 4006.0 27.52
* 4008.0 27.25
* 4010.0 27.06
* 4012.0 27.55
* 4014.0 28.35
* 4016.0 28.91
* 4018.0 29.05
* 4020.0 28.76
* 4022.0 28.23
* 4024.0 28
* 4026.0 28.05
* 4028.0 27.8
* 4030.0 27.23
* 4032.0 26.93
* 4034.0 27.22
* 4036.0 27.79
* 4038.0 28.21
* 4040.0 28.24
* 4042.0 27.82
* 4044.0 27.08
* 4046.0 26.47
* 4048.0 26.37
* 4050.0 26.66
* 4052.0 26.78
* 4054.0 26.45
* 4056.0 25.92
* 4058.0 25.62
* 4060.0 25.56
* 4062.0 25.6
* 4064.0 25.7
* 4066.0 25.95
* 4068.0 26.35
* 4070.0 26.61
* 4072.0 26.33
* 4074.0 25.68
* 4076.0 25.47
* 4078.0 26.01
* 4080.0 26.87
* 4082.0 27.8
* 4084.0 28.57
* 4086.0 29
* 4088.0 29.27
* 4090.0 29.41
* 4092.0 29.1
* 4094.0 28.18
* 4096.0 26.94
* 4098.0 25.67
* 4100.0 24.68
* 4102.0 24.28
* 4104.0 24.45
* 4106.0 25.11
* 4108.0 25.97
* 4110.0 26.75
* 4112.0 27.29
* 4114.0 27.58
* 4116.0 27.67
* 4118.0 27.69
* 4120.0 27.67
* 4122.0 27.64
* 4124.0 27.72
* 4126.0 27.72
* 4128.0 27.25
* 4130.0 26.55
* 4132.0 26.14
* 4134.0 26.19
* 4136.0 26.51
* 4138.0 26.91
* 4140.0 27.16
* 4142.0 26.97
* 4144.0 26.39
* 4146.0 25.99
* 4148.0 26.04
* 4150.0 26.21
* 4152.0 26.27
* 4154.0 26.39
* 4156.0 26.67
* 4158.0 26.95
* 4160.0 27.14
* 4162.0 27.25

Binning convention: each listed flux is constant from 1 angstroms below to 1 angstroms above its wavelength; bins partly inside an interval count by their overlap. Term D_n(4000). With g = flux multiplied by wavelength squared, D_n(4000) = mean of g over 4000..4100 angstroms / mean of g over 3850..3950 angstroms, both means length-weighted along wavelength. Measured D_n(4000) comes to 1.9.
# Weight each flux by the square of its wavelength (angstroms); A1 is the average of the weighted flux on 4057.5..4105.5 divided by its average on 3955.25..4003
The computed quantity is 1.4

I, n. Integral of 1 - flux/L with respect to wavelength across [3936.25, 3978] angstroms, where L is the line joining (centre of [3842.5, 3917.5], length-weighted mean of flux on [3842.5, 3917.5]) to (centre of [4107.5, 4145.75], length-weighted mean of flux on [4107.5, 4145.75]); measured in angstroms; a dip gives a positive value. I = 8.8 angstroms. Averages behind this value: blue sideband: 15.7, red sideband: 27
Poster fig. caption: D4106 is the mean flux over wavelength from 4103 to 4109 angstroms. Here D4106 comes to 25.2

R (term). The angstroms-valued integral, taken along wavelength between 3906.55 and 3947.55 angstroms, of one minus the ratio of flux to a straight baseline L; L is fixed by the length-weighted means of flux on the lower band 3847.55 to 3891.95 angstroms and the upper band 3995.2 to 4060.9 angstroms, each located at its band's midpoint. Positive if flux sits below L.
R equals 7.6 angstroms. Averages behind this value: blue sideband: 14.2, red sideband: 27.2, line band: 15.2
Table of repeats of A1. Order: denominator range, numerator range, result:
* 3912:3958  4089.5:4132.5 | 1.89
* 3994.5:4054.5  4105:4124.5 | 1.04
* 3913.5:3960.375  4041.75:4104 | 1.85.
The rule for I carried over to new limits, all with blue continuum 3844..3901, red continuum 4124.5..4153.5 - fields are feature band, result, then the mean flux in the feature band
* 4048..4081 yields -4.0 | 26.1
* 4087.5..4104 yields -1.5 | 27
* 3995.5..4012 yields -4.9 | 26.7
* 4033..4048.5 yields -3.6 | 27.4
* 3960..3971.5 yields 3.7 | 12.8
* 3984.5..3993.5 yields -1.7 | 23.7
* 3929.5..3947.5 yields 6.0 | 11.8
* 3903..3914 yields -2.2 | 19.6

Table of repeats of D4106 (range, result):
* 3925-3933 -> 11.4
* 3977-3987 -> 21.8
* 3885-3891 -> 14.6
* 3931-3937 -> 8.94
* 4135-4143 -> 26.9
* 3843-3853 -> 12.9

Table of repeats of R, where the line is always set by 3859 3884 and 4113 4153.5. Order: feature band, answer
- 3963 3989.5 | 2.73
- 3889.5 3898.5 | -1.01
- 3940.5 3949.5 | 1.07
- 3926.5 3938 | 4.81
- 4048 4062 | -1.79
